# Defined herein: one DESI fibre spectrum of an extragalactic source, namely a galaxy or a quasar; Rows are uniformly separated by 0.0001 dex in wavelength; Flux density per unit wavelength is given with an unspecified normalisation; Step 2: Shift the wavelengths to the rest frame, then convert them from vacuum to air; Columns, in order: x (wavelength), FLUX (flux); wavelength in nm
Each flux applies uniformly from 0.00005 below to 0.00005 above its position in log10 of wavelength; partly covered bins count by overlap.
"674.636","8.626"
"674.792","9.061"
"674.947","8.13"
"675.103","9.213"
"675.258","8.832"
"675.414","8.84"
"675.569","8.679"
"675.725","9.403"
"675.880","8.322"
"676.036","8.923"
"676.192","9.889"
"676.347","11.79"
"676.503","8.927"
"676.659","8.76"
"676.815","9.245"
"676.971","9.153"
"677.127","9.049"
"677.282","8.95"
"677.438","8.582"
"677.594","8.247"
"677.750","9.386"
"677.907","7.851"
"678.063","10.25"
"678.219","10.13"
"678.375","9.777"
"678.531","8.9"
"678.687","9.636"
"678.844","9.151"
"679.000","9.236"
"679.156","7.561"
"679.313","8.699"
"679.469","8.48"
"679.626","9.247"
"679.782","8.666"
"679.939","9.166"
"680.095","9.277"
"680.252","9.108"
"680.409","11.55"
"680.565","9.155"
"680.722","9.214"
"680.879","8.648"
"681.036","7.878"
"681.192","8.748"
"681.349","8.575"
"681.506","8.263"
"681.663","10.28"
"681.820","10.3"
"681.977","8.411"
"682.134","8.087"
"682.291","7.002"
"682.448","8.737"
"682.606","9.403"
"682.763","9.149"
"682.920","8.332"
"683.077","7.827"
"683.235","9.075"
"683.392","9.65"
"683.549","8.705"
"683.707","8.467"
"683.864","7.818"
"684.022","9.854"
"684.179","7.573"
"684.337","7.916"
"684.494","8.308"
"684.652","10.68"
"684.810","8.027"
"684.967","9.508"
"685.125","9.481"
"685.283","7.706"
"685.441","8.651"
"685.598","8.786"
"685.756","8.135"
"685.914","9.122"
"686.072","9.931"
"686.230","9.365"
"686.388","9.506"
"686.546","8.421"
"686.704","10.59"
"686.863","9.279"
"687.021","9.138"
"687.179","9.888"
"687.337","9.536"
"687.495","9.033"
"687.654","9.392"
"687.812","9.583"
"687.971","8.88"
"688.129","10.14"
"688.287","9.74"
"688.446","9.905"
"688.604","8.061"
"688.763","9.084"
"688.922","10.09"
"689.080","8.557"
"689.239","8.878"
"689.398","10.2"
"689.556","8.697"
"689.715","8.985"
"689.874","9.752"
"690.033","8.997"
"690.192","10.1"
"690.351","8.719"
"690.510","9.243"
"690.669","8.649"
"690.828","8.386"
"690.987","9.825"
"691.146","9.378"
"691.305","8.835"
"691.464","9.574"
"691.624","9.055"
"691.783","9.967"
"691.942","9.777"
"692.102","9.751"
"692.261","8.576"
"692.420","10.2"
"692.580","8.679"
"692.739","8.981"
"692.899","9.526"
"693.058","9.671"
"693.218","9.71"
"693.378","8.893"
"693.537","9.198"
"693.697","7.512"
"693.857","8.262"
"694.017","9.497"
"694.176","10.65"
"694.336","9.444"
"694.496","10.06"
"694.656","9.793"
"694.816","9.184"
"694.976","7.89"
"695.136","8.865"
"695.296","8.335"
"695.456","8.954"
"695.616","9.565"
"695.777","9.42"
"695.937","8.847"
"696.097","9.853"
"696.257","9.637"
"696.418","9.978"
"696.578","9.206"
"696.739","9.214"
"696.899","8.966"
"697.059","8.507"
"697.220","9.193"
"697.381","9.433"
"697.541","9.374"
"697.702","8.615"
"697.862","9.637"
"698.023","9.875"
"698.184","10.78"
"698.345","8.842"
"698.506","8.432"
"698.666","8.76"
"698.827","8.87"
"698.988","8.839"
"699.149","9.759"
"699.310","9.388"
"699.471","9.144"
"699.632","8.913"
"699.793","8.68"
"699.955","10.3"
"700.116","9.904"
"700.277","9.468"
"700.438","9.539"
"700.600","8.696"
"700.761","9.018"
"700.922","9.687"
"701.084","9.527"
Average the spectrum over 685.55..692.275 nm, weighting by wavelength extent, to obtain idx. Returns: 9.3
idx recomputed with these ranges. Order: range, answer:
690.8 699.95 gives 9.24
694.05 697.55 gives 9.29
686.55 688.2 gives 9.49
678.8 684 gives 8.85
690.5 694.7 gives 9.3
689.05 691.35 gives 9.16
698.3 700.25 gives 9.17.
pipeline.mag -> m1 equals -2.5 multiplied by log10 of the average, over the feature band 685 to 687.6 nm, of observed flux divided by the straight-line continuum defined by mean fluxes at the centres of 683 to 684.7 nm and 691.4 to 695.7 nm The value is -0.04 mag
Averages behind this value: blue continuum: 8.68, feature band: 9.17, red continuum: 9.24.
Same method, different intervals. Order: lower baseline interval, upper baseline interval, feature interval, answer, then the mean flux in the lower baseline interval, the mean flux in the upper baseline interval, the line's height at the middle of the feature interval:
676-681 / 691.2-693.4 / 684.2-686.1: 0.060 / 9.2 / 9.38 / 9.29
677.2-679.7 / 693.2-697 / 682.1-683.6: 0.055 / 9.01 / 9.19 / 9.06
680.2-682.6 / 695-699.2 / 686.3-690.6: -0.034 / 8.94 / 9.2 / 9.06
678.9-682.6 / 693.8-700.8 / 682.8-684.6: 0.051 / 8.89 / 9.27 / 8.96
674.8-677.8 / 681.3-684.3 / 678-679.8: -0.028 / 9.07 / 8.7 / 8.92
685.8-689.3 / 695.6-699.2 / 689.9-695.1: 0.008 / 9.36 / 9.28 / 9.32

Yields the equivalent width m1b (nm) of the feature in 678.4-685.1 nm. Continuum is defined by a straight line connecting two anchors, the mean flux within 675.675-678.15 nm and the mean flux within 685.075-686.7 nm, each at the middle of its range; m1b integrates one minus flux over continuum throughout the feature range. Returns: 0.14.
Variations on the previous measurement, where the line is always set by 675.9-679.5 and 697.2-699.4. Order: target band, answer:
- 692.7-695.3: 0.02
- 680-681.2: -0.01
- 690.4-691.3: 0.02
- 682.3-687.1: 0.16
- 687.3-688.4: -0.03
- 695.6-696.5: -0.03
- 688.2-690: -0.01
